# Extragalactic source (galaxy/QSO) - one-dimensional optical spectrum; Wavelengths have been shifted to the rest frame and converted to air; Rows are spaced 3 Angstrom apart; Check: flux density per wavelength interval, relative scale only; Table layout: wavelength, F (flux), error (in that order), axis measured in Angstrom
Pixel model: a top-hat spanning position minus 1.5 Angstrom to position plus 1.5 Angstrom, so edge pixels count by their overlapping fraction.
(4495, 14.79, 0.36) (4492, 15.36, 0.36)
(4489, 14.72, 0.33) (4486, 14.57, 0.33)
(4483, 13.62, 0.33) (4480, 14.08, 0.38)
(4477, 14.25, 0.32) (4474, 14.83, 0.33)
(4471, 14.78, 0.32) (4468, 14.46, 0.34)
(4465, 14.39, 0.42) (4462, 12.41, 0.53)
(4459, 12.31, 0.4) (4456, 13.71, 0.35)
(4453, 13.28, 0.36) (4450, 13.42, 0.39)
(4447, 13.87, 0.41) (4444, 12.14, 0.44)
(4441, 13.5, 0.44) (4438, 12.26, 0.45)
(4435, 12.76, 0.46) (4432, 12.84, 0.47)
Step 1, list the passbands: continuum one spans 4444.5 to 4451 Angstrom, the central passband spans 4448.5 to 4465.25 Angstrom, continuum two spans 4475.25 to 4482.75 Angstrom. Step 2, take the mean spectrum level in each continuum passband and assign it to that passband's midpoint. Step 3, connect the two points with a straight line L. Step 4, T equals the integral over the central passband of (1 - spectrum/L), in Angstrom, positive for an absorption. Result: 0.6 Angstrom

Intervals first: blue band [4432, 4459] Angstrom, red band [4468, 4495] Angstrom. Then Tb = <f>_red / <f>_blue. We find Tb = 1.1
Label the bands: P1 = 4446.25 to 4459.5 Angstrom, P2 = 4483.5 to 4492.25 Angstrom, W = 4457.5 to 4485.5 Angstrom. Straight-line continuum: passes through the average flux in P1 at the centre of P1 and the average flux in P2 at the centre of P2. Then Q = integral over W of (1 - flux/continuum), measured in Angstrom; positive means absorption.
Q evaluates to 0.3 Angstrom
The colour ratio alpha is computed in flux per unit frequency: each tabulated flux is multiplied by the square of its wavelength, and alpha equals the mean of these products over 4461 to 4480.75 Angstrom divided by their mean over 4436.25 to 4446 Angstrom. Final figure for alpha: 1.13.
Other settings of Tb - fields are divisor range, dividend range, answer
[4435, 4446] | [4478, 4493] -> 1.14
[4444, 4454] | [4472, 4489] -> 1.07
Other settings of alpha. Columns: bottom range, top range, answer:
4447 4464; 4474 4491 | 1.10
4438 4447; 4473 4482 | 1.13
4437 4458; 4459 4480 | 1.08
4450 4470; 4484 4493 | 1.11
